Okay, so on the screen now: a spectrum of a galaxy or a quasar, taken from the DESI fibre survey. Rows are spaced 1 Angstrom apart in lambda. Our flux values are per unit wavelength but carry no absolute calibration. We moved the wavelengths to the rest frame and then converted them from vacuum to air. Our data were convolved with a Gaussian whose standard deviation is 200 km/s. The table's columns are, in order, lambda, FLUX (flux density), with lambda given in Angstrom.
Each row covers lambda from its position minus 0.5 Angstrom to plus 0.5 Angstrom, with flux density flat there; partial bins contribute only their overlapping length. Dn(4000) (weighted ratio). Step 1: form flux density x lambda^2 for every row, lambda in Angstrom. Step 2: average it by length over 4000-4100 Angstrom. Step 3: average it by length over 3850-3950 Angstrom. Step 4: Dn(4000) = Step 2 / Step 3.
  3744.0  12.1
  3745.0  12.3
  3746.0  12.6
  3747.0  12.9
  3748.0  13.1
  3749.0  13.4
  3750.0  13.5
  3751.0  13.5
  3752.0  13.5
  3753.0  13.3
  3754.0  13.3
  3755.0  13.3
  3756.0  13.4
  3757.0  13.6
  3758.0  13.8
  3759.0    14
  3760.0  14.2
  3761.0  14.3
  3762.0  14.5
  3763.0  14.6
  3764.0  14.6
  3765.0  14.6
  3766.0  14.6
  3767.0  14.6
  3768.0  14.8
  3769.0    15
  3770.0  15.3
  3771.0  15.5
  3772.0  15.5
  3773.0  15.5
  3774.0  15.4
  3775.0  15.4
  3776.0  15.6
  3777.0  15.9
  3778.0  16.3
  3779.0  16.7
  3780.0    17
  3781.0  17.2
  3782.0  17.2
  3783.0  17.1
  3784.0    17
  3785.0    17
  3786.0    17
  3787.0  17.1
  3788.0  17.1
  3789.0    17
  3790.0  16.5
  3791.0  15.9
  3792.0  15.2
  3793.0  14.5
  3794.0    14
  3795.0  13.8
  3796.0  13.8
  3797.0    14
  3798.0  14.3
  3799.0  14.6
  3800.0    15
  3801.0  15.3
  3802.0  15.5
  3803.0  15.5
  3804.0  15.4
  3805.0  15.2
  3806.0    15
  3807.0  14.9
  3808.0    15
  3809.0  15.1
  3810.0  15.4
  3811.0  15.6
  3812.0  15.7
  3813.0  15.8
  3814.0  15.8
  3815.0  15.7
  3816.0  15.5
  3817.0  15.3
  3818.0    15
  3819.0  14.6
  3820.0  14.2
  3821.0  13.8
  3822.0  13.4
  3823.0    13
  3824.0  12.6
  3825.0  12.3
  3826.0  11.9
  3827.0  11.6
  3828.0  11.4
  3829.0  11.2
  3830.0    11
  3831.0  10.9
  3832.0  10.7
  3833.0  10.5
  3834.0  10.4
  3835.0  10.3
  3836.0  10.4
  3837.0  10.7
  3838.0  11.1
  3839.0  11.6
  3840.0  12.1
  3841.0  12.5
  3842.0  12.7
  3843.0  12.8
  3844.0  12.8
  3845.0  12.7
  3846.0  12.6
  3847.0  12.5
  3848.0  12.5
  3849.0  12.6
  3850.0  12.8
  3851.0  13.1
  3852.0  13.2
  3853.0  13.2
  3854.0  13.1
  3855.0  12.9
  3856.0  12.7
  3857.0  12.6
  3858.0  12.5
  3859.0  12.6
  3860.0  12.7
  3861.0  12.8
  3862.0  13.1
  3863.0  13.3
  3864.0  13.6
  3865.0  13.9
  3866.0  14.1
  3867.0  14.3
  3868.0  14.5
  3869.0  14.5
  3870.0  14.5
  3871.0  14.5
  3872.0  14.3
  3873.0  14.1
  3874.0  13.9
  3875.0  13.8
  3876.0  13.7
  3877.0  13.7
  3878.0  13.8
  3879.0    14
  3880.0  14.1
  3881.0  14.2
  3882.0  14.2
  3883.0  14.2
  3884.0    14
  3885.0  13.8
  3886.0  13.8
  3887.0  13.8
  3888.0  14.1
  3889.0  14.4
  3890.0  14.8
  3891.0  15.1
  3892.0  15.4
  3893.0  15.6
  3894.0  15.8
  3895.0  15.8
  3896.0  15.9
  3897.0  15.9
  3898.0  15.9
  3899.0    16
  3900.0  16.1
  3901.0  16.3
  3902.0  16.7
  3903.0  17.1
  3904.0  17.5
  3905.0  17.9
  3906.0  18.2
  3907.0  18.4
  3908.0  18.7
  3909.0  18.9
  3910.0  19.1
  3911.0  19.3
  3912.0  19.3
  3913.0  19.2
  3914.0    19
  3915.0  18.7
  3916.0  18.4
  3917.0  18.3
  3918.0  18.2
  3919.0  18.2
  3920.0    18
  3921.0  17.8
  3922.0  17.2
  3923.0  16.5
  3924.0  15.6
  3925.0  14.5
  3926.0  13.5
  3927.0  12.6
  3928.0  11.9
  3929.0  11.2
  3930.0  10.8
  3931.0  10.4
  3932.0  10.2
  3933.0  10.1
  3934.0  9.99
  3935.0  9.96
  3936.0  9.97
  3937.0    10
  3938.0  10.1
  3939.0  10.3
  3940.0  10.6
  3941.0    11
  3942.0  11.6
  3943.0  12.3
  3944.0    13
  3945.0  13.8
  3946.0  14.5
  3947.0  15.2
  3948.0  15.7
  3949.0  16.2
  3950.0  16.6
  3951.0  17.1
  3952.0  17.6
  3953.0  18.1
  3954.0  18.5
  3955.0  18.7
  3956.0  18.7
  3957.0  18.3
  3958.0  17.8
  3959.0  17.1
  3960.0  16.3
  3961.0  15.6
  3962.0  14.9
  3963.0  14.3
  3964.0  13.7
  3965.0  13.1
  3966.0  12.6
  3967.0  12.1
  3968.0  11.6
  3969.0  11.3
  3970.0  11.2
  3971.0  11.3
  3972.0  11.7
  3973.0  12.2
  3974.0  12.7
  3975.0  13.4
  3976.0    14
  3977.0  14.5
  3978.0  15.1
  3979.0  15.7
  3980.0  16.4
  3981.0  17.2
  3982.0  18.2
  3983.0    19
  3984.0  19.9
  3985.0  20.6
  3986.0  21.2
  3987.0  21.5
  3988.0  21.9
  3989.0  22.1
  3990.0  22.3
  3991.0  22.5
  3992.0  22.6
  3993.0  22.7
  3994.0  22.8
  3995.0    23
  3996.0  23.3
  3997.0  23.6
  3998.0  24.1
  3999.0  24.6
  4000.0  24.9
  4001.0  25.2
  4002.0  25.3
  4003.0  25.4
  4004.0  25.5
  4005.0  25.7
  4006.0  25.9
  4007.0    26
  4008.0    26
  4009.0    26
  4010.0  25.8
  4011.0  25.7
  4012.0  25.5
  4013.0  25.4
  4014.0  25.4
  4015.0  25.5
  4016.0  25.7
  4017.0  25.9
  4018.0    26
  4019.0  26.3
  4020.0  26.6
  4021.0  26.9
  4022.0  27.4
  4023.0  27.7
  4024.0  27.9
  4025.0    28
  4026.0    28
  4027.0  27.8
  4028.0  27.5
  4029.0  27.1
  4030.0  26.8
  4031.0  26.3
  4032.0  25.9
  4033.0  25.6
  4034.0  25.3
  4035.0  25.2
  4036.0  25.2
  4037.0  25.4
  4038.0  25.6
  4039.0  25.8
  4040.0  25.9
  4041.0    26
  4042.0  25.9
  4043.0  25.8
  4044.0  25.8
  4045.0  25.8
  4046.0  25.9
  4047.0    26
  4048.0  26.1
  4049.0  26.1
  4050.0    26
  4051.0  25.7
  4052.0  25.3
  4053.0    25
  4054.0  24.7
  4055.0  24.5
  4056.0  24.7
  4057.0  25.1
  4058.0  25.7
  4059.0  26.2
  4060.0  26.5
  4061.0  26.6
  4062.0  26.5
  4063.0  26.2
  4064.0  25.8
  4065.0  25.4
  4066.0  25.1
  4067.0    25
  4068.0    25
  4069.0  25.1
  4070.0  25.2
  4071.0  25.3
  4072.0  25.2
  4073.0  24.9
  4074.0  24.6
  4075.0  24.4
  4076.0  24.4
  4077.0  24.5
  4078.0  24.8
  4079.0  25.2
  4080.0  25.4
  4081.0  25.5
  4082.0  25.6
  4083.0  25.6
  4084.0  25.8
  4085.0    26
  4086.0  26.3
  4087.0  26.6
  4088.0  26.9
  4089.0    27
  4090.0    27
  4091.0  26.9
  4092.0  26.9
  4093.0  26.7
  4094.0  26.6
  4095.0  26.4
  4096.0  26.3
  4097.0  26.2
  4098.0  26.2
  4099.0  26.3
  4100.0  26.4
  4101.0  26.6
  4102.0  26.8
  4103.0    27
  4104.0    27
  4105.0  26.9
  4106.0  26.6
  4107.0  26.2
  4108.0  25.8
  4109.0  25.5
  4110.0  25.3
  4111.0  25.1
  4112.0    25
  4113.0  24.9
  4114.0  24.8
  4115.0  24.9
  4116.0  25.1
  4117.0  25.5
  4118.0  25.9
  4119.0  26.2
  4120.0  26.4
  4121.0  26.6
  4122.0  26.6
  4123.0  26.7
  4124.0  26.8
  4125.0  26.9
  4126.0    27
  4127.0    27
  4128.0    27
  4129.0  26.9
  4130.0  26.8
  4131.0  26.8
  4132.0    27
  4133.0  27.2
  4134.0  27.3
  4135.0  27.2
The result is 1.9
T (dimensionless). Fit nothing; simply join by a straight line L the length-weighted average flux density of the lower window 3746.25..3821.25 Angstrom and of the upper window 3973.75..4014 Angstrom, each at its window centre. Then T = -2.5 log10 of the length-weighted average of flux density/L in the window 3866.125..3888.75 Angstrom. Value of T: 0.27 mag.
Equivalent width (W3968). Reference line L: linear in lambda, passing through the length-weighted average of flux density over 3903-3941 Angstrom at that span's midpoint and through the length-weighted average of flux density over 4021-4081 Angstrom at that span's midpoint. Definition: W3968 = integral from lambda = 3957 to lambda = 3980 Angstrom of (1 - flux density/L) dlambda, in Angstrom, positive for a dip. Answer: 6.1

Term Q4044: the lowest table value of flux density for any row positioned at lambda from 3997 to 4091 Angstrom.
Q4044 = 23.6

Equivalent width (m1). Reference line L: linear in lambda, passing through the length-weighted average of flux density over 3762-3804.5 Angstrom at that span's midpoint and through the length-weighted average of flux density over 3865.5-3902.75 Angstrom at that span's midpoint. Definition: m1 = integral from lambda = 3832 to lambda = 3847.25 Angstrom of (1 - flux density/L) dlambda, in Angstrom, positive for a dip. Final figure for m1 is 3.5 Angstrom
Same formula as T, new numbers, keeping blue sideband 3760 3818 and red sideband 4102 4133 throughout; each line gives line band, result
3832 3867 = 0.37 mag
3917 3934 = 0.37 mag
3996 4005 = -0.11 mag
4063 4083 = -0.01 mag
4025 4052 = -0.11 mag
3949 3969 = 0.31 mag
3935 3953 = 0.47 mag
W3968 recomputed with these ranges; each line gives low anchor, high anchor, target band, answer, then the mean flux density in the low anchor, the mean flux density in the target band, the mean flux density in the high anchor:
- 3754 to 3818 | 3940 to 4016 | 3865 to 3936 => 8.8 Angstrom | 15.3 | 15.2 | 18.8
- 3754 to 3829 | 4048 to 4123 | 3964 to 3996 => 7.2 Angstrom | 14.9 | 17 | 25.8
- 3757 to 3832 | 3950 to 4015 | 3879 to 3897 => 2.6 Angstrom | 14.8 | 14.7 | 19.4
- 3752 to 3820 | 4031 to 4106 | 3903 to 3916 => 0.8 Angstrom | 15.2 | 18.6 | 25.8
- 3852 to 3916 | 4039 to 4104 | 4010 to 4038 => -3.9 Angstrom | 15.2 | 26.3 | 25.8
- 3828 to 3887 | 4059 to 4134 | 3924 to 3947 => 7.4 Angstrom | 12.9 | 11.6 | 26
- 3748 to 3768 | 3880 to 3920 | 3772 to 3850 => 3.4 Angstrom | 13.9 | 14.2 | 16.6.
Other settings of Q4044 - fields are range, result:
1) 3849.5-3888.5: 12.5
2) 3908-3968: 9.96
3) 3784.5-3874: 10.3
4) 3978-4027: 15.1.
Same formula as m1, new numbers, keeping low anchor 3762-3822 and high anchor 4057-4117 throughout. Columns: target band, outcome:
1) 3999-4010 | -1.3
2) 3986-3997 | 0.0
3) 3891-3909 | 2.4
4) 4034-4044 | -0.6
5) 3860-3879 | 4.5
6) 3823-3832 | 2.7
